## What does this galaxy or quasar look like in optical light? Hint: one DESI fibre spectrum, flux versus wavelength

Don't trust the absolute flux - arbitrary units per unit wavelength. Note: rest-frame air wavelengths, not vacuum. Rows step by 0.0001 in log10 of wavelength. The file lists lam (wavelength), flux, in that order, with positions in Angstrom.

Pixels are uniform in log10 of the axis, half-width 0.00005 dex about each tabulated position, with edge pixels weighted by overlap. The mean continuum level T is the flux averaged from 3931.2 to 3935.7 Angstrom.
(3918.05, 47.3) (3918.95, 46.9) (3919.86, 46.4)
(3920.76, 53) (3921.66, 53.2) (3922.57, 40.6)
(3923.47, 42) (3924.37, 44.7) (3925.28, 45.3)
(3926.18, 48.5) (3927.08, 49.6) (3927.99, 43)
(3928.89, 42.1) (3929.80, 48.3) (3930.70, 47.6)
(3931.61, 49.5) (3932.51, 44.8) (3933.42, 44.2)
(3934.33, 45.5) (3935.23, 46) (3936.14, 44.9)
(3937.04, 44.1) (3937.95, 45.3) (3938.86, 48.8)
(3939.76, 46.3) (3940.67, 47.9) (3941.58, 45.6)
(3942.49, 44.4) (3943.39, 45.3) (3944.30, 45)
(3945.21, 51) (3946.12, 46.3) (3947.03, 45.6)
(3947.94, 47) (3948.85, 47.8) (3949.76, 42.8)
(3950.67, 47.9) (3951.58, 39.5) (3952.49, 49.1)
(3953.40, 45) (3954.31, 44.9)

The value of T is 46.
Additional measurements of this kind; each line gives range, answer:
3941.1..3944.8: 45.2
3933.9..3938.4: 45.2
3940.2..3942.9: 45.9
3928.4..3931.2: 46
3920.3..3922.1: 53.2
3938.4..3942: 47.1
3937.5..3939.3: 47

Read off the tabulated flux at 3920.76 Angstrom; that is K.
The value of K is 53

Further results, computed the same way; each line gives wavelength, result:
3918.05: 47.3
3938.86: 48.8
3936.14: 44.9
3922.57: 40.6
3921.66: 53.2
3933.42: 44.2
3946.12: 46.3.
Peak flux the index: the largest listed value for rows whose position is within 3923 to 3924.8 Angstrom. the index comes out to 44.7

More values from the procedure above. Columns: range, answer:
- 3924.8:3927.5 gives 49.6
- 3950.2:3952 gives 47.9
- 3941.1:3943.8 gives 45.6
